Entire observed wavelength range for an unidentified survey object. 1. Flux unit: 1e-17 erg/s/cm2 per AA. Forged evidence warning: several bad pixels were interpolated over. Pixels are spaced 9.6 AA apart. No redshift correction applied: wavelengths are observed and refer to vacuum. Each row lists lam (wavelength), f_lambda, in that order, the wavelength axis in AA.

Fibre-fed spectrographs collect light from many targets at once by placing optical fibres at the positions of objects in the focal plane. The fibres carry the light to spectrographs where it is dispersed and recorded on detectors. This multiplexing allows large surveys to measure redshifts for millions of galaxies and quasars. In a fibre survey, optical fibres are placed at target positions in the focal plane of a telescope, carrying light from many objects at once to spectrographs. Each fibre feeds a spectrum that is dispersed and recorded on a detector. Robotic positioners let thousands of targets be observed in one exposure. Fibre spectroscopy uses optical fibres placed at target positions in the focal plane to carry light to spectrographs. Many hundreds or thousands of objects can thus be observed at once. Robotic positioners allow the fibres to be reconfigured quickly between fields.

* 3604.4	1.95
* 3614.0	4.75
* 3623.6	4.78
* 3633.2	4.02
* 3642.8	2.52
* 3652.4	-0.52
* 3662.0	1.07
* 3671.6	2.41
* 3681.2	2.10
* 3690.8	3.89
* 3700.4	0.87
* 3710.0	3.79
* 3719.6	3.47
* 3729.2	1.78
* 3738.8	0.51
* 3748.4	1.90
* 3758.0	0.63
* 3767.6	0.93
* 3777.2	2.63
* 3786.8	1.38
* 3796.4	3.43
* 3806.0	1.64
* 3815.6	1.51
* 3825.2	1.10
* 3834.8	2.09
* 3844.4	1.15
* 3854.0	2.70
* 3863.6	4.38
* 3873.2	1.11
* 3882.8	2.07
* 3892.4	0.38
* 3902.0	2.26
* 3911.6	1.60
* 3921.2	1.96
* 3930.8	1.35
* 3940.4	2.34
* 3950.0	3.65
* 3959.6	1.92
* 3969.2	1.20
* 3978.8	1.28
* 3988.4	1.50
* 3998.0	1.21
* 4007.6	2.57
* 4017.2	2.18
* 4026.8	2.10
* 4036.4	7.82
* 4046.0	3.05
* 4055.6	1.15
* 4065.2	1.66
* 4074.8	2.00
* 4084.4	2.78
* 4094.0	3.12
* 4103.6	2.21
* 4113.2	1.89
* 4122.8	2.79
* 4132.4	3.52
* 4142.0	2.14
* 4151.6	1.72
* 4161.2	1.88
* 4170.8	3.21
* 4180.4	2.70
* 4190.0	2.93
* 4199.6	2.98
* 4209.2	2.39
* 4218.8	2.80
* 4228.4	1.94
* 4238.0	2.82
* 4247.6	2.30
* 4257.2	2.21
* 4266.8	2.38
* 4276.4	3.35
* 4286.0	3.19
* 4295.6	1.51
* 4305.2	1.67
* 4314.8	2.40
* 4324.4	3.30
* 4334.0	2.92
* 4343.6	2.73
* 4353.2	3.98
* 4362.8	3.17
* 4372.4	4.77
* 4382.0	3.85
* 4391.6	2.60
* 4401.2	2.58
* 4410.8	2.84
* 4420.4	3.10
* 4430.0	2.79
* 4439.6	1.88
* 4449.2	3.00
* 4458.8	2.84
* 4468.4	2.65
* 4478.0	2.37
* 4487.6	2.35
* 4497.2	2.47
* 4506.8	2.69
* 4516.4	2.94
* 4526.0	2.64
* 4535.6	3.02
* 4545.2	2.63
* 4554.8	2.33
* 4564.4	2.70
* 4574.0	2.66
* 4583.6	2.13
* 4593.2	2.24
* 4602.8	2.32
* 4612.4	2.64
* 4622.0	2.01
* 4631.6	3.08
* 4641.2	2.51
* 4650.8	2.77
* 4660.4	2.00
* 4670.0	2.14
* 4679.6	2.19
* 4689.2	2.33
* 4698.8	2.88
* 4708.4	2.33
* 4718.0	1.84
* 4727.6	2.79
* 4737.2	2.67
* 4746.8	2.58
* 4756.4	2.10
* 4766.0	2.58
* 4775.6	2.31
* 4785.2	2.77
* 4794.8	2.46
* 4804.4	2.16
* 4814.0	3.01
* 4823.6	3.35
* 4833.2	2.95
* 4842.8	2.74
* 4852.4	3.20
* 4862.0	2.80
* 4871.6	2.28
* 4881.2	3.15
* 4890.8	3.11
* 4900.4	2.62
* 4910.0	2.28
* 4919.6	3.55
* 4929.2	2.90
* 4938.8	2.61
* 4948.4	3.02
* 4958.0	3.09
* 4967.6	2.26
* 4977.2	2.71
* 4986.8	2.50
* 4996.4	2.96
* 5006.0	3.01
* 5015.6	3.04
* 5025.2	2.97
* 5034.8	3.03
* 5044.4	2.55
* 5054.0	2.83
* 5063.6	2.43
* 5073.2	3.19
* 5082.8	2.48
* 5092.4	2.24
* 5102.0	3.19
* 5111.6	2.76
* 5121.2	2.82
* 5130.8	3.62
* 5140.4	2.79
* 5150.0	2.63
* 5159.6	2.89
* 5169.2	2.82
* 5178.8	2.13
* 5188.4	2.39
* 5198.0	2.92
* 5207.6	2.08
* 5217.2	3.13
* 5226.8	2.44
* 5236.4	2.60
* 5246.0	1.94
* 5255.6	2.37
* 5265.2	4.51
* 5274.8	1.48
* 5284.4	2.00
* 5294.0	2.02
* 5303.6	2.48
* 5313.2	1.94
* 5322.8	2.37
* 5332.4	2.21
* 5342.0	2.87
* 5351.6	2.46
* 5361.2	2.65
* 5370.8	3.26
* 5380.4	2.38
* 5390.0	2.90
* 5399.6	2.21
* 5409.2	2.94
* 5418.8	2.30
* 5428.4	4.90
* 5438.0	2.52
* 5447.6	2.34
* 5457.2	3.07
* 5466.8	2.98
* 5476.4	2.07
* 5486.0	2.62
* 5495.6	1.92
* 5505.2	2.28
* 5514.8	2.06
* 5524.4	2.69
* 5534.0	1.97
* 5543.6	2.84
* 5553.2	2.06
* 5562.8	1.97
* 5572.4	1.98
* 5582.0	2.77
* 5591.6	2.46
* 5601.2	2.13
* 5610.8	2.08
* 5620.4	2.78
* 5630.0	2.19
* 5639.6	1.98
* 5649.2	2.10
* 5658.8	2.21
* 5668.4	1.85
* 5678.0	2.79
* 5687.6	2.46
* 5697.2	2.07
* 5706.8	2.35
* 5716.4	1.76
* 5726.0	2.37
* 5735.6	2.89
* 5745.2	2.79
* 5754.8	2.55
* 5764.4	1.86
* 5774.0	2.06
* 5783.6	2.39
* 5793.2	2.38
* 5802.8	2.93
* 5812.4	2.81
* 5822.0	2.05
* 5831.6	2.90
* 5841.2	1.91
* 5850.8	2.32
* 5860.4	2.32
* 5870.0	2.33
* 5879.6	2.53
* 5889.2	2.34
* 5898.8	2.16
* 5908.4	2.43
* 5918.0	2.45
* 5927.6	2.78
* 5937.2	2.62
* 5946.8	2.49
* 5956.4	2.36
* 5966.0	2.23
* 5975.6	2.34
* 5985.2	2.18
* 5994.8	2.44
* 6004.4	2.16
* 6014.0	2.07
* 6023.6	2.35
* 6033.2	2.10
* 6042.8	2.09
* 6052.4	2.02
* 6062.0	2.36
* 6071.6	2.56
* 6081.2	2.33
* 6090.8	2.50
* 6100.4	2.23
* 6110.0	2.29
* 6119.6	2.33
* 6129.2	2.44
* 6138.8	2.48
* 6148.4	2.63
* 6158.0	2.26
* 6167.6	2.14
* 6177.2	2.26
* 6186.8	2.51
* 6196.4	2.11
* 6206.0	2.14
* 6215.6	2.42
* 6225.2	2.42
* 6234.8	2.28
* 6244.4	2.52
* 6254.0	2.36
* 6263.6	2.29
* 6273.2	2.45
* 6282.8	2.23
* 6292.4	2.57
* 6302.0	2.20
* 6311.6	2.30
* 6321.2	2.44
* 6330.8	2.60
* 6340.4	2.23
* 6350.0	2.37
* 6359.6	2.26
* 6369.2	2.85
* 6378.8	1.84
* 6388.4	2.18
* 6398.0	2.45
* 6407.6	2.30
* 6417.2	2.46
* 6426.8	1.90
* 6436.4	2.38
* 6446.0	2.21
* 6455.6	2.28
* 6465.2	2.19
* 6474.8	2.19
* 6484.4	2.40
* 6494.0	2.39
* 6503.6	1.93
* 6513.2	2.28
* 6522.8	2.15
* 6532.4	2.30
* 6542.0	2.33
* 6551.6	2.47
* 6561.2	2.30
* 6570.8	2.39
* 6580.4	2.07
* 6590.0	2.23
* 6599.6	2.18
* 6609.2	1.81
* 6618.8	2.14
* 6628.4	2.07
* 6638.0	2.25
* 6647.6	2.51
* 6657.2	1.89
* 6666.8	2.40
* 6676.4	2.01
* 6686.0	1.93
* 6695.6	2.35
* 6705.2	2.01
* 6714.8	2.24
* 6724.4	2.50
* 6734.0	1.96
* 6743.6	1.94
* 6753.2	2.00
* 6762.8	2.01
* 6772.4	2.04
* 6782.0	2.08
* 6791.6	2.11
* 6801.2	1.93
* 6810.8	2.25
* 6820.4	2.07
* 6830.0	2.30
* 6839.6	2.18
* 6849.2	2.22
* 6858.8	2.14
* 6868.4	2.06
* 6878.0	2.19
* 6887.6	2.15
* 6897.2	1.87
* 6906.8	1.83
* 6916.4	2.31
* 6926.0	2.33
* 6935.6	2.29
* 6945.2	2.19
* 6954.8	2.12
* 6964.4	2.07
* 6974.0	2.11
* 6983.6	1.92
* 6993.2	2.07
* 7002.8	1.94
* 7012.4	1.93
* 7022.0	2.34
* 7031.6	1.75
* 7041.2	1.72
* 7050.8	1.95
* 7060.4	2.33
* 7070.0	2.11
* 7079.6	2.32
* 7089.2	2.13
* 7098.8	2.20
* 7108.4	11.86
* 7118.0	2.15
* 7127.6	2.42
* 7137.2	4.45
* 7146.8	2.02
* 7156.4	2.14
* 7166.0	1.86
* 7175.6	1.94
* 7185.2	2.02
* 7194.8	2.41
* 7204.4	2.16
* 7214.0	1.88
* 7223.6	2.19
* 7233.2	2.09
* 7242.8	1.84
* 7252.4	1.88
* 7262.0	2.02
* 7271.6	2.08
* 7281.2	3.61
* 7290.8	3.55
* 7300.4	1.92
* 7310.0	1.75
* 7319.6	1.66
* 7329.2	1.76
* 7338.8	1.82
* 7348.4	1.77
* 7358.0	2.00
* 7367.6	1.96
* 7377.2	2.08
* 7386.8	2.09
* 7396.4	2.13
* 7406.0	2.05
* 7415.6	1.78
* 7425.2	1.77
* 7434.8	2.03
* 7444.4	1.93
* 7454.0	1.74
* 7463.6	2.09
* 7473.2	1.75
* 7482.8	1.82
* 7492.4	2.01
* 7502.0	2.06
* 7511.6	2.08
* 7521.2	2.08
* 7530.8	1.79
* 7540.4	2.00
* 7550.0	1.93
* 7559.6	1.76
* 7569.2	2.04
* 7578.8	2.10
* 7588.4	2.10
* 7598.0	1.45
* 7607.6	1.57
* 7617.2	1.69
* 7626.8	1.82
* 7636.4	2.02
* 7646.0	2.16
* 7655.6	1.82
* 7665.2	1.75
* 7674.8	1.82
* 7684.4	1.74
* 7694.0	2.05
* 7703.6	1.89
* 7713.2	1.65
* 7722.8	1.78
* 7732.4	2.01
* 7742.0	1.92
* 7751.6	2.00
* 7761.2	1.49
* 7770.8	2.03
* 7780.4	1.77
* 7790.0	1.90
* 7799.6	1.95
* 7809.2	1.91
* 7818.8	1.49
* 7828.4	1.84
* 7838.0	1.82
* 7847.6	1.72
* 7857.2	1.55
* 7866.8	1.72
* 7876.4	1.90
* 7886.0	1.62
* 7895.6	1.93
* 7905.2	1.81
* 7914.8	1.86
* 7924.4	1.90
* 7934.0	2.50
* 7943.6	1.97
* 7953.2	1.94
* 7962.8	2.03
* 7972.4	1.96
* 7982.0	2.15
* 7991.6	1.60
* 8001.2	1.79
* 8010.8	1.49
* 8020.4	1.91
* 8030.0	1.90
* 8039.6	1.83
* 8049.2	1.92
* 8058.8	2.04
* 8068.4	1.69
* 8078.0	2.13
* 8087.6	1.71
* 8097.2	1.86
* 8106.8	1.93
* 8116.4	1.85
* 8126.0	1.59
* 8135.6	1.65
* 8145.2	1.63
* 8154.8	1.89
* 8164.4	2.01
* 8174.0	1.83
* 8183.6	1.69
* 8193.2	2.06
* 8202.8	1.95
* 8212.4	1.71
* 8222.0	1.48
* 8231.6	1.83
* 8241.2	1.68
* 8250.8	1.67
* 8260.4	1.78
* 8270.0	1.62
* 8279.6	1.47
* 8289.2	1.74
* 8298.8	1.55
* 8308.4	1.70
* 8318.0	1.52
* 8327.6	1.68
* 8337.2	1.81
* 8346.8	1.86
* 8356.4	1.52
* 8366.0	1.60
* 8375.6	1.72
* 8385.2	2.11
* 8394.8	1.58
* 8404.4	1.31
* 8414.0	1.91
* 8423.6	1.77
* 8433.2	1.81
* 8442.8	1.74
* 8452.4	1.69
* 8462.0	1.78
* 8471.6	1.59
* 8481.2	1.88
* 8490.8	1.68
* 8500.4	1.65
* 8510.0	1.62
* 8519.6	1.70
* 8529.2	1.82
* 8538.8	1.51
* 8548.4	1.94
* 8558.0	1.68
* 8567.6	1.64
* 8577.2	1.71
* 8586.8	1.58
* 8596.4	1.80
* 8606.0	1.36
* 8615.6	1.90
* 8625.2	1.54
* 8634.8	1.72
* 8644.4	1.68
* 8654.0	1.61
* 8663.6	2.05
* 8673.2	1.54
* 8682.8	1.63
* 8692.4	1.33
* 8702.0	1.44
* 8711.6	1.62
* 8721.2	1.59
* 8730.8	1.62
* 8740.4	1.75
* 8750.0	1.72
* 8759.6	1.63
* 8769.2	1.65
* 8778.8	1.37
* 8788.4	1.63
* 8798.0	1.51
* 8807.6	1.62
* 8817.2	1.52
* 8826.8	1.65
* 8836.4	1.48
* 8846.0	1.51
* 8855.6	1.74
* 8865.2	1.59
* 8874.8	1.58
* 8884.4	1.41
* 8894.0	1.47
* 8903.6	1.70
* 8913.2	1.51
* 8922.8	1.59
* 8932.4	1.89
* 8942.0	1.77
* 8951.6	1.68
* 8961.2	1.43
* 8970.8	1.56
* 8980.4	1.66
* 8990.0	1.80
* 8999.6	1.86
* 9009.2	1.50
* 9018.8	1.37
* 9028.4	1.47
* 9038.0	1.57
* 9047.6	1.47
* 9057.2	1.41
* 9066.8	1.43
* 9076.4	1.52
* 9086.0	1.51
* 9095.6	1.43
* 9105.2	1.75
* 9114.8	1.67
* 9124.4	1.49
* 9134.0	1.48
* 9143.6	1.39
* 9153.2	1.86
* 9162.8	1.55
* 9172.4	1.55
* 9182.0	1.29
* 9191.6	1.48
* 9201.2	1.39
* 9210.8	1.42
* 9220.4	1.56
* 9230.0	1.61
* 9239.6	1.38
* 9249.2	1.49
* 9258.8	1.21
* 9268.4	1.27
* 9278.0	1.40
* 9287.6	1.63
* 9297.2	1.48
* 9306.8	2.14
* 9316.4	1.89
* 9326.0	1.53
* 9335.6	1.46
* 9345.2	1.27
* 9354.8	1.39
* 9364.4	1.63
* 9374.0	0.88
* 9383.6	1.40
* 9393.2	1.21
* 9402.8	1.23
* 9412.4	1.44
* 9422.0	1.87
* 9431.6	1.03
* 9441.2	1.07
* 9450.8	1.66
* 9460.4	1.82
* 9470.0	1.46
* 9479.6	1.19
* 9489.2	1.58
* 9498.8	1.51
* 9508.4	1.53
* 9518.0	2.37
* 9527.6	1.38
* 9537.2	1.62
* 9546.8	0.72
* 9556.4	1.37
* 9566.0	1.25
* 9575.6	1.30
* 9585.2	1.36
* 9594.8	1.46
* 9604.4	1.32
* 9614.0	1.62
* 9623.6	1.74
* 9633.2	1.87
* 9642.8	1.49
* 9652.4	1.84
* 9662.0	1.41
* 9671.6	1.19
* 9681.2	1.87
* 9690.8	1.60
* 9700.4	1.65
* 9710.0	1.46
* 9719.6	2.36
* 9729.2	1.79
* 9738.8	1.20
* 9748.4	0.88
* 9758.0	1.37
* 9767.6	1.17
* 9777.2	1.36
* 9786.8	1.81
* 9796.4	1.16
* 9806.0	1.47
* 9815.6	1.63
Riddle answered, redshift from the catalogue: 0.08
